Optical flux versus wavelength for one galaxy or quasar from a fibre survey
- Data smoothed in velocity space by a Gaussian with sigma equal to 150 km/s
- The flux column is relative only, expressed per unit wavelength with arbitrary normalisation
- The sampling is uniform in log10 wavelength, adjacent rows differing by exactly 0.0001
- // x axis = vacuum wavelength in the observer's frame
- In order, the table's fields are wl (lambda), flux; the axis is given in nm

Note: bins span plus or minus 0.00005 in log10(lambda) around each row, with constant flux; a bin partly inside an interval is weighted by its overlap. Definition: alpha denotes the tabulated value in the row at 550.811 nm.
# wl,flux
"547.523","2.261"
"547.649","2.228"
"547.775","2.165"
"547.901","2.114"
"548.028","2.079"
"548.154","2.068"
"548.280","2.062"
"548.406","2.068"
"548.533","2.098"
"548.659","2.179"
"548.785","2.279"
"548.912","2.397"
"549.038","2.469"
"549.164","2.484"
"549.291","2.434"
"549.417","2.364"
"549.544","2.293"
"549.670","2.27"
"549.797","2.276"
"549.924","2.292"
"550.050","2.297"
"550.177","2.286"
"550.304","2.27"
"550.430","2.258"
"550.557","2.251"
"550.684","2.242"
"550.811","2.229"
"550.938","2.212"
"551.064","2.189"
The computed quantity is 2.229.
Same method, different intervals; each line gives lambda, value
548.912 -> 2.397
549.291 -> 2.434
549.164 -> 2.484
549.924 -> 2.292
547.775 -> 2.165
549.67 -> 2.27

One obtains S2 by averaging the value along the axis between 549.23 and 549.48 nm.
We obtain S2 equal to 2.4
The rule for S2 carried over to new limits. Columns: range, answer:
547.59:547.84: 2.2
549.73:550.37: 2.28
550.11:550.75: 2.26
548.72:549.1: 2.38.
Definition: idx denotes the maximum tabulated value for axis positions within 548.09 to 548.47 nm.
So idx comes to 2.068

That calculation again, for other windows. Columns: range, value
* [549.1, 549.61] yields 2.484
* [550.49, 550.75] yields 2.251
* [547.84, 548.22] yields 2.114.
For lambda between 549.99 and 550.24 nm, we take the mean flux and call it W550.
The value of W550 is 2.29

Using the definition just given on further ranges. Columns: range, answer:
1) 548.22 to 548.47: 2.06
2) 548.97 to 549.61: 2.41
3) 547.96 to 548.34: 2.07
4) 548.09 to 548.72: 2.1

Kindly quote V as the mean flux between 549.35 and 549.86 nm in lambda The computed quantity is 2.3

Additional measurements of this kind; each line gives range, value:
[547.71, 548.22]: 2.11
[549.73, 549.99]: 2.28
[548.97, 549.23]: 2.48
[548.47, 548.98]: 2.24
